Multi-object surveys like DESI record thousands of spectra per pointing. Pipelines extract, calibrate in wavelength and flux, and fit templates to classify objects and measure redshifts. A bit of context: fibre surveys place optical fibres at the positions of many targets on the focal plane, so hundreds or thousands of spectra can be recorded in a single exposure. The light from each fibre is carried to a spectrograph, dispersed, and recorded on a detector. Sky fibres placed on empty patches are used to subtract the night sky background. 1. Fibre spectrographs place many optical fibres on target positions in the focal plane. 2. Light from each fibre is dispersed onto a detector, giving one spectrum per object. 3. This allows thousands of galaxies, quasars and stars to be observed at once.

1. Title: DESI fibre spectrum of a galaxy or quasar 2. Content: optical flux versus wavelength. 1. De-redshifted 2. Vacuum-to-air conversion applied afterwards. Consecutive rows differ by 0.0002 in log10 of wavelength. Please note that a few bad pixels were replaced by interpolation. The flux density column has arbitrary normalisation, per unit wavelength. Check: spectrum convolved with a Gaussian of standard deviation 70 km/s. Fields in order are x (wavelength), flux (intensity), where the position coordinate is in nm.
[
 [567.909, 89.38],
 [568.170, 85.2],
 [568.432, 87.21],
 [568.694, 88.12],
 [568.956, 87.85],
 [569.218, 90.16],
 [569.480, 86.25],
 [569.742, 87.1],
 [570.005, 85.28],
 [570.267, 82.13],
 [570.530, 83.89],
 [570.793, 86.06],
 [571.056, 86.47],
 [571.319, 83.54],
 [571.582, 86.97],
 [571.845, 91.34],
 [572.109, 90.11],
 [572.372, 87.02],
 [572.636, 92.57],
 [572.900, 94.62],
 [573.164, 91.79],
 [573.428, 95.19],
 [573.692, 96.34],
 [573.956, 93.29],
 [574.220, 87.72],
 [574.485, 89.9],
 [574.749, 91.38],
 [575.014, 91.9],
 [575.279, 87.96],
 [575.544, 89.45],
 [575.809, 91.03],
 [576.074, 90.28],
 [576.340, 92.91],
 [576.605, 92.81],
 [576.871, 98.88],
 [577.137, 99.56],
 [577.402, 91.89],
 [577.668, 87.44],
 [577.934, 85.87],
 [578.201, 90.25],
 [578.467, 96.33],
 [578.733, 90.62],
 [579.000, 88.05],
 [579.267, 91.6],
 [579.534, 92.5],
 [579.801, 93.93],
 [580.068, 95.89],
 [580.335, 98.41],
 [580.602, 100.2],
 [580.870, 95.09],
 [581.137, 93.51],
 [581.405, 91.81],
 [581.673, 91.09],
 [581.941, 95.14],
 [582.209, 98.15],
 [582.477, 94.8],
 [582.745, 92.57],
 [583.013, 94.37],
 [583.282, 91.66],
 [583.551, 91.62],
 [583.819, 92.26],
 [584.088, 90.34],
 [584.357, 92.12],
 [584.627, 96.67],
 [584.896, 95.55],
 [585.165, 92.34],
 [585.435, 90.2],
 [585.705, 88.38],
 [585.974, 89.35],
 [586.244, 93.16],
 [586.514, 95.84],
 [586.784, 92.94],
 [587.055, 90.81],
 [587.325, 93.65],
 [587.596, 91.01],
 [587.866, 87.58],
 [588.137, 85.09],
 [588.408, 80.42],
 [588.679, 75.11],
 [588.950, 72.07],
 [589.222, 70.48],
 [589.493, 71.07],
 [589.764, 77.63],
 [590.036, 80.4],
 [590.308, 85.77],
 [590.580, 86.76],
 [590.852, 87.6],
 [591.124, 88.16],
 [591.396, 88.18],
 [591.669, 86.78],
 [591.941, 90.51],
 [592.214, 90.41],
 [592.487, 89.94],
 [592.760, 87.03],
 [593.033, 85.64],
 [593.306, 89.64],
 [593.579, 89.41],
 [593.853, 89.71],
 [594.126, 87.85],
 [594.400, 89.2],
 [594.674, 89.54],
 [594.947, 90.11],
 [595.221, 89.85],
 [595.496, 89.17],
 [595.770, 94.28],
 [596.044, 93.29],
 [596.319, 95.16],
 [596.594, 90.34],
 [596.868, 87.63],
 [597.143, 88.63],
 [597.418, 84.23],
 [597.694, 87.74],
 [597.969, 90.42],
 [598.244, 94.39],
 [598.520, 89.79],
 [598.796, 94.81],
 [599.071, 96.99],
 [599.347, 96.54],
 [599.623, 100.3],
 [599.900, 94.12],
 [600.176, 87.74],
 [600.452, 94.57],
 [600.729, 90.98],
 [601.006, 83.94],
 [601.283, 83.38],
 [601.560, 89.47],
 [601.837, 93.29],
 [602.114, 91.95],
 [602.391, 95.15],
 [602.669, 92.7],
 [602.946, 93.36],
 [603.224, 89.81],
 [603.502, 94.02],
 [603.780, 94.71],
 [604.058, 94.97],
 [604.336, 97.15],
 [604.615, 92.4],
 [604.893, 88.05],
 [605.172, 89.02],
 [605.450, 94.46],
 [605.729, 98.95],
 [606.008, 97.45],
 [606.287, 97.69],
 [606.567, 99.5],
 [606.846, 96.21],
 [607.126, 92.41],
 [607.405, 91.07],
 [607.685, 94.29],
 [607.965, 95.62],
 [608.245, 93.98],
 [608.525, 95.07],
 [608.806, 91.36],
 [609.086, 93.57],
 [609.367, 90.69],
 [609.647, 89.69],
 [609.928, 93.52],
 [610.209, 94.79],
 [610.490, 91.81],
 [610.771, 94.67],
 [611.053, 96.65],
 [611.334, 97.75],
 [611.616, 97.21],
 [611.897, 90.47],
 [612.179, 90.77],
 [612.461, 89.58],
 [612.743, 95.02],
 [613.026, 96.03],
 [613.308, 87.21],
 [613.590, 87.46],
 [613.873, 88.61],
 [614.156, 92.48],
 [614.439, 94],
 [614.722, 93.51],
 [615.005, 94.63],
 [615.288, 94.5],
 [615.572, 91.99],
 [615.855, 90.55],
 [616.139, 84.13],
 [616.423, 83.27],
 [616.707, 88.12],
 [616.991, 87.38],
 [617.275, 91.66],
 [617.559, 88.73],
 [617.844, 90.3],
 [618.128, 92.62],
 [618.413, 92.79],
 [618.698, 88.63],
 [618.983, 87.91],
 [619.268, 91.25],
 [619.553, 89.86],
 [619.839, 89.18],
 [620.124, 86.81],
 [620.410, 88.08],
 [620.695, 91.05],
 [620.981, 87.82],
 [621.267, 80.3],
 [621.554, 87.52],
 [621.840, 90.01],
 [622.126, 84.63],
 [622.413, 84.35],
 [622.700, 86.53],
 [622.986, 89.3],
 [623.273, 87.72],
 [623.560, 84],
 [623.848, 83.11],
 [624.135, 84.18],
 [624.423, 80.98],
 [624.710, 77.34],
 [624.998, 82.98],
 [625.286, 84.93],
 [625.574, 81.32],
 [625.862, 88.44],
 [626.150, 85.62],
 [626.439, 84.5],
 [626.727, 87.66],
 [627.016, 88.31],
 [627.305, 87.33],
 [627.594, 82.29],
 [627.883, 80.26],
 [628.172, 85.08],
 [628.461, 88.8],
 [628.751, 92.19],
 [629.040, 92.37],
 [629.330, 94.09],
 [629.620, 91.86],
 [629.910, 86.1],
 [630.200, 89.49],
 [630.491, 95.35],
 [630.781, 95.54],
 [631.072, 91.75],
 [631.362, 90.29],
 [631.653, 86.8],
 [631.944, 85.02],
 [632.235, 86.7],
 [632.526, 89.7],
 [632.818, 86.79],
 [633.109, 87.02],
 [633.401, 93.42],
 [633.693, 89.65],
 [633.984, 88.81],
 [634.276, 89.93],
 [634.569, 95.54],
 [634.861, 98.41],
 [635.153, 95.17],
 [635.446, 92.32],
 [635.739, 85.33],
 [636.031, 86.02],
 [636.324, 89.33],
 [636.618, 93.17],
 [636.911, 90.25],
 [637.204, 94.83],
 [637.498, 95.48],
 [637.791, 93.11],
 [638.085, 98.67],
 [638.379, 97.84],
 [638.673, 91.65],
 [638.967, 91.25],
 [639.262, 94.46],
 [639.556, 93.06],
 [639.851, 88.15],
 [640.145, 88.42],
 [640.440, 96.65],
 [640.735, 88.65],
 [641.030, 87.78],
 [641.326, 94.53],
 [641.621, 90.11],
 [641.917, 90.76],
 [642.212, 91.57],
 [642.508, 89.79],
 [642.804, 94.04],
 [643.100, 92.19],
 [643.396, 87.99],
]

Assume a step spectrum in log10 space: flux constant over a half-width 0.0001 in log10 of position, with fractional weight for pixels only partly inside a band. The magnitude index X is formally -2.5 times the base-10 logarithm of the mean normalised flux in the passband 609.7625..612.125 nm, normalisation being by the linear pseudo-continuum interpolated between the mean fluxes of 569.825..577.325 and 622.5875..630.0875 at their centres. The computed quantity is -0.08 mag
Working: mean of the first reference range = 90.4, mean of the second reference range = 86.1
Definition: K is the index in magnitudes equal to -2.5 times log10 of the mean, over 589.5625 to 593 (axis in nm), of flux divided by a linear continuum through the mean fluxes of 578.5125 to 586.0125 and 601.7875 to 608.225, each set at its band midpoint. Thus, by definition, 0.09 mag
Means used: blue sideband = 93.2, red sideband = 94.1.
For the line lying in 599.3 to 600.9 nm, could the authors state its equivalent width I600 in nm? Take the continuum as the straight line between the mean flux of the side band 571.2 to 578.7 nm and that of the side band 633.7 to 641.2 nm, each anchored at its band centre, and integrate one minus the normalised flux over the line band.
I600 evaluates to -0.035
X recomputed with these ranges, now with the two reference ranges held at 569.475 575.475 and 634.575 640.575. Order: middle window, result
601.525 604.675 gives -0.030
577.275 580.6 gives -0.032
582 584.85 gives -0.045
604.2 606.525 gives -0.042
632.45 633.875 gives 0.038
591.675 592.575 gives 0.005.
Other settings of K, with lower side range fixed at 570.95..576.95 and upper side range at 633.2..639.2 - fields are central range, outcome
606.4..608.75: -0.033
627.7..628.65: 0.090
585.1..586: 0.015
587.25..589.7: 0.140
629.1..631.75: 0.012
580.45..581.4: -0.053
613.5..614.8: 0.009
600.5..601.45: 0.057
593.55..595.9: 0.019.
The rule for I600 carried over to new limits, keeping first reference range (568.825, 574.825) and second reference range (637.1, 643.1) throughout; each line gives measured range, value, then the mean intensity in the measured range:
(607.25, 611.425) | -0.12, 93.6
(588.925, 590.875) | 0.24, 78.9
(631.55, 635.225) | 0.08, 90.2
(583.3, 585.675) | -0.07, 92.4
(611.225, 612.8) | -0.04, 93.3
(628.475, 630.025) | 0.01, 91.2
